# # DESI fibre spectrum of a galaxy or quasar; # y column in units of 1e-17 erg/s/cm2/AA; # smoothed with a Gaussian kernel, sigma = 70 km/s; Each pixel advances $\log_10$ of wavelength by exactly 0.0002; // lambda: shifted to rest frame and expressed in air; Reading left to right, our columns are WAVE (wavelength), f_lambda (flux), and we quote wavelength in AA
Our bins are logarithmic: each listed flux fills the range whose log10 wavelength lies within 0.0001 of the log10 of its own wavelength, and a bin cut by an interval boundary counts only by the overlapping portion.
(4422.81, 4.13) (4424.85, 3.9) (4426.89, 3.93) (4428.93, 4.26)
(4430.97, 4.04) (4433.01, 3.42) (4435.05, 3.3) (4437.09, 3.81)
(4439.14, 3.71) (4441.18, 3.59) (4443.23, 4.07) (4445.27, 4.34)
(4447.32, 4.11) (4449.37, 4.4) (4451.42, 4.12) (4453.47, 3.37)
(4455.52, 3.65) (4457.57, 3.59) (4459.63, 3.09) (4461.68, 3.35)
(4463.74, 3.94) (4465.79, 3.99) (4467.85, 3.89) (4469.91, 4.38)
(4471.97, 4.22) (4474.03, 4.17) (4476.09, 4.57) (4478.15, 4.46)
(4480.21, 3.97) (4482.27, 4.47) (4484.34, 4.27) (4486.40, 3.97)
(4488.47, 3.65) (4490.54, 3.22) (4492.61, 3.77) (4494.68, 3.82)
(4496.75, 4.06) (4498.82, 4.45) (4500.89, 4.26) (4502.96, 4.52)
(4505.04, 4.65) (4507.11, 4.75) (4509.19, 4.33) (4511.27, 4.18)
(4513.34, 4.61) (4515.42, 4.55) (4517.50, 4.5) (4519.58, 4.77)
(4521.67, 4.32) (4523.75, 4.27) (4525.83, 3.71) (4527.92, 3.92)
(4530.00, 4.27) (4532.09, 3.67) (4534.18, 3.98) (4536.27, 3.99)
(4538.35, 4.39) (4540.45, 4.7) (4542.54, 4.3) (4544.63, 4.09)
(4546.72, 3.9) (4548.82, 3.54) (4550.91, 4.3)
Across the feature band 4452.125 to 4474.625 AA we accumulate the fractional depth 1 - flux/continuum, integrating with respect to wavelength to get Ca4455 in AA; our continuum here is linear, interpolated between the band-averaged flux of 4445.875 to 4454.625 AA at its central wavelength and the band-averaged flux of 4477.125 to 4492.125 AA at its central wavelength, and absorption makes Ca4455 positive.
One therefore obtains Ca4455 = 1.2 AA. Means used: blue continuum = 4.01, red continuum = 3.99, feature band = 3.78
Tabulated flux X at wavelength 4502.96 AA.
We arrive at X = 4.52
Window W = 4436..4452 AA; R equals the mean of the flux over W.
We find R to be 4.01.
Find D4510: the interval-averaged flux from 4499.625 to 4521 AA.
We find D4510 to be 4.51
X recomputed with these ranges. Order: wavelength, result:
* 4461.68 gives 3.35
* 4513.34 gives 4.61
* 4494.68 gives 3.82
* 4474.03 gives 4.17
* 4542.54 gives 4.3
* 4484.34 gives 4.27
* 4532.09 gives 3.67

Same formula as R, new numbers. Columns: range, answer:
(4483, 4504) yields 4.01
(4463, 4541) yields 4.2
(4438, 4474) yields 3.88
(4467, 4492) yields 4.1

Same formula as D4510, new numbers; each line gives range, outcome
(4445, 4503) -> 3.99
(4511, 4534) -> 4.24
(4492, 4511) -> 4.3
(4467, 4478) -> 4.27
